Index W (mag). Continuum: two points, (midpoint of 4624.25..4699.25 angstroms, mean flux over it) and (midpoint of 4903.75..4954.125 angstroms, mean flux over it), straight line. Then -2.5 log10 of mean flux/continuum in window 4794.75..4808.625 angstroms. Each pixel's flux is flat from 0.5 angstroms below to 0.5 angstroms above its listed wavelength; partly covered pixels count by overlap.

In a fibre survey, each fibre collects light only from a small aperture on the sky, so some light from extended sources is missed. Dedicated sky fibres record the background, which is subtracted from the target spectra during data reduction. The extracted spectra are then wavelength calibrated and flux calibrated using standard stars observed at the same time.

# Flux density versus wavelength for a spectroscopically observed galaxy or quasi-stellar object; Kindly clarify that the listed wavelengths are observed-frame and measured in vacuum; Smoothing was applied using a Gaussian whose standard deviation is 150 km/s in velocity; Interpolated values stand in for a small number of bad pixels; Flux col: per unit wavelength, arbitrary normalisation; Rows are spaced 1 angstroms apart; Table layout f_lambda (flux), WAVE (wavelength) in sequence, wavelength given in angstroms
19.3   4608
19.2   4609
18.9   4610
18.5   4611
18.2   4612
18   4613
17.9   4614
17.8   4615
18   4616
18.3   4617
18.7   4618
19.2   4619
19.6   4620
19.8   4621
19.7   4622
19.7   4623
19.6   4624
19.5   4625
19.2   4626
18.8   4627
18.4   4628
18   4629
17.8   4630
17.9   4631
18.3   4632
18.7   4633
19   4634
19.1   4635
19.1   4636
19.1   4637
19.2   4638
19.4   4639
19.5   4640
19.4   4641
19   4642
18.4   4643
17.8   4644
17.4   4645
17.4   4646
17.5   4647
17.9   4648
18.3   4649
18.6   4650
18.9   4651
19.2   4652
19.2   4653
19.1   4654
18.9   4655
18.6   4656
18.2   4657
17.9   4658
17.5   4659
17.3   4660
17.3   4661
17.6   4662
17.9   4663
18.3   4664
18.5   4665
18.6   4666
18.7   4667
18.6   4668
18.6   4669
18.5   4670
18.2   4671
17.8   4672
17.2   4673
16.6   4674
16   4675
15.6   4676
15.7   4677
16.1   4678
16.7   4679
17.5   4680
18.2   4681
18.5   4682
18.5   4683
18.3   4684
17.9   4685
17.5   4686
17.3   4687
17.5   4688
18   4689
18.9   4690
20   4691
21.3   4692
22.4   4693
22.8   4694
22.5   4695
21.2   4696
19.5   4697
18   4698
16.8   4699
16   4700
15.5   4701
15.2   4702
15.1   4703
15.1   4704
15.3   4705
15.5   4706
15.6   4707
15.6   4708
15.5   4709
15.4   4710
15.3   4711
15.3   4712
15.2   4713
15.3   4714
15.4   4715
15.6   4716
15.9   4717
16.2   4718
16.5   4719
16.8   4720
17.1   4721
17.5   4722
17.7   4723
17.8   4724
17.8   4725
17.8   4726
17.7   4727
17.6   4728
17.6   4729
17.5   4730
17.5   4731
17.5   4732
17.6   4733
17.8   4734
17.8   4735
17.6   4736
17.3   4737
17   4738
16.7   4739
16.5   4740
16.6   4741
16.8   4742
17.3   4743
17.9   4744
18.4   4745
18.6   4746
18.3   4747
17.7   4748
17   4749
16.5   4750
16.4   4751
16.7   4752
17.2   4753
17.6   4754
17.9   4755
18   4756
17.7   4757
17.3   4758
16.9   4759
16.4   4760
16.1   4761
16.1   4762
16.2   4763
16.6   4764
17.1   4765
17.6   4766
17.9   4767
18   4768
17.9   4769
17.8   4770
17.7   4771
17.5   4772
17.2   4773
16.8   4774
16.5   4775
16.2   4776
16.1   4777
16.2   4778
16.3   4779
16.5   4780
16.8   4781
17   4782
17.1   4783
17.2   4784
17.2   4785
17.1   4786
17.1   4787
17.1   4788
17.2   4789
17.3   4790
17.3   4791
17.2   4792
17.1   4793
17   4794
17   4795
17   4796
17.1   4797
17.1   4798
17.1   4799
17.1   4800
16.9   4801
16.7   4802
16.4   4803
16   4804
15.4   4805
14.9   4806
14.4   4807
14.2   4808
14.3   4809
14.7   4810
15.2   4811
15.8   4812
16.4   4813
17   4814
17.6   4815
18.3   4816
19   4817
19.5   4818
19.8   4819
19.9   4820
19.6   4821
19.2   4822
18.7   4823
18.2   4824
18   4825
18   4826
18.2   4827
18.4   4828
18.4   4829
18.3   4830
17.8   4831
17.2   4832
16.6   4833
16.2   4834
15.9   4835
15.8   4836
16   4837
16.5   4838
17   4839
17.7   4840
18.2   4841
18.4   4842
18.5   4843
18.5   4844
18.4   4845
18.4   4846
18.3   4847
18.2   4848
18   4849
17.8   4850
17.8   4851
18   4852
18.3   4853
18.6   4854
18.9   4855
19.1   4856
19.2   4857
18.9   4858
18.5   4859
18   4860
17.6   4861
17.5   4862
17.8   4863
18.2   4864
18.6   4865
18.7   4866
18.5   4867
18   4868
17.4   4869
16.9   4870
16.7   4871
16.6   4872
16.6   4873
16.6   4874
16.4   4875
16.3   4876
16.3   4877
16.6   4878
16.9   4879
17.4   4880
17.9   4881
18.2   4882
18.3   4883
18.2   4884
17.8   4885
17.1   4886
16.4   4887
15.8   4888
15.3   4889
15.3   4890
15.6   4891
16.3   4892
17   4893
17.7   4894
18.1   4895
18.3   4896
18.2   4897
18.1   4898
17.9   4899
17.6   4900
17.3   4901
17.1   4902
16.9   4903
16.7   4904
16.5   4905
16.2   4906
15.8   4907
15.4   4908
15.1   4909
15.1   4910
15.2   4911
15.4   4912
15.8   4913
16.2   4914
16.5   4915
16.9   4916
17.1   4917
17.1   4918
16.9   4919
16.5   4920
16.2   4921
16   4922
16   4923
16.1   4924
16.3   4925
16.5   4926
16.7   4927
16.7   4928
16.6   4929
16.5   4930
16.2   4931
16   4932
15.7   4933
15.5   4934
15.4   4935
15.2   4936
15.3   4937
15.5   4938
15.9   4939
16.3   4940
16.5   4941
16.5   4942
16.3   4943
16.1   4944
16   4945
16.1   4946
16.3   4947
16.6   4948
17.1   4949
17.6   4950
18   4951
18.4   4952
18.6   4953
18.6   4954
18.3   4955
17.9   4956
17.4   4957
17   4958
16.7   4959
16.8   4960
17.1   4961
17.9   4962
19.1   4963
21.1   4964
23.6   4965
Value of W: 0.07 mag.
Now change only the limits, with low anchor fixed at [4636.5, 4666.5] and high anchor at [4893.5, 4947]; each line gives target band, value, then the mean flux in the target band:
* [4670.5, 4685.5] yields 0.06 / 17.3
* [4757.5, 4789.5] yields 0.03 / 17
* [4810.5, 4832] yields -0.06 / 18.1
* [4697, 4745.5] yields 0.08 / 16.7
